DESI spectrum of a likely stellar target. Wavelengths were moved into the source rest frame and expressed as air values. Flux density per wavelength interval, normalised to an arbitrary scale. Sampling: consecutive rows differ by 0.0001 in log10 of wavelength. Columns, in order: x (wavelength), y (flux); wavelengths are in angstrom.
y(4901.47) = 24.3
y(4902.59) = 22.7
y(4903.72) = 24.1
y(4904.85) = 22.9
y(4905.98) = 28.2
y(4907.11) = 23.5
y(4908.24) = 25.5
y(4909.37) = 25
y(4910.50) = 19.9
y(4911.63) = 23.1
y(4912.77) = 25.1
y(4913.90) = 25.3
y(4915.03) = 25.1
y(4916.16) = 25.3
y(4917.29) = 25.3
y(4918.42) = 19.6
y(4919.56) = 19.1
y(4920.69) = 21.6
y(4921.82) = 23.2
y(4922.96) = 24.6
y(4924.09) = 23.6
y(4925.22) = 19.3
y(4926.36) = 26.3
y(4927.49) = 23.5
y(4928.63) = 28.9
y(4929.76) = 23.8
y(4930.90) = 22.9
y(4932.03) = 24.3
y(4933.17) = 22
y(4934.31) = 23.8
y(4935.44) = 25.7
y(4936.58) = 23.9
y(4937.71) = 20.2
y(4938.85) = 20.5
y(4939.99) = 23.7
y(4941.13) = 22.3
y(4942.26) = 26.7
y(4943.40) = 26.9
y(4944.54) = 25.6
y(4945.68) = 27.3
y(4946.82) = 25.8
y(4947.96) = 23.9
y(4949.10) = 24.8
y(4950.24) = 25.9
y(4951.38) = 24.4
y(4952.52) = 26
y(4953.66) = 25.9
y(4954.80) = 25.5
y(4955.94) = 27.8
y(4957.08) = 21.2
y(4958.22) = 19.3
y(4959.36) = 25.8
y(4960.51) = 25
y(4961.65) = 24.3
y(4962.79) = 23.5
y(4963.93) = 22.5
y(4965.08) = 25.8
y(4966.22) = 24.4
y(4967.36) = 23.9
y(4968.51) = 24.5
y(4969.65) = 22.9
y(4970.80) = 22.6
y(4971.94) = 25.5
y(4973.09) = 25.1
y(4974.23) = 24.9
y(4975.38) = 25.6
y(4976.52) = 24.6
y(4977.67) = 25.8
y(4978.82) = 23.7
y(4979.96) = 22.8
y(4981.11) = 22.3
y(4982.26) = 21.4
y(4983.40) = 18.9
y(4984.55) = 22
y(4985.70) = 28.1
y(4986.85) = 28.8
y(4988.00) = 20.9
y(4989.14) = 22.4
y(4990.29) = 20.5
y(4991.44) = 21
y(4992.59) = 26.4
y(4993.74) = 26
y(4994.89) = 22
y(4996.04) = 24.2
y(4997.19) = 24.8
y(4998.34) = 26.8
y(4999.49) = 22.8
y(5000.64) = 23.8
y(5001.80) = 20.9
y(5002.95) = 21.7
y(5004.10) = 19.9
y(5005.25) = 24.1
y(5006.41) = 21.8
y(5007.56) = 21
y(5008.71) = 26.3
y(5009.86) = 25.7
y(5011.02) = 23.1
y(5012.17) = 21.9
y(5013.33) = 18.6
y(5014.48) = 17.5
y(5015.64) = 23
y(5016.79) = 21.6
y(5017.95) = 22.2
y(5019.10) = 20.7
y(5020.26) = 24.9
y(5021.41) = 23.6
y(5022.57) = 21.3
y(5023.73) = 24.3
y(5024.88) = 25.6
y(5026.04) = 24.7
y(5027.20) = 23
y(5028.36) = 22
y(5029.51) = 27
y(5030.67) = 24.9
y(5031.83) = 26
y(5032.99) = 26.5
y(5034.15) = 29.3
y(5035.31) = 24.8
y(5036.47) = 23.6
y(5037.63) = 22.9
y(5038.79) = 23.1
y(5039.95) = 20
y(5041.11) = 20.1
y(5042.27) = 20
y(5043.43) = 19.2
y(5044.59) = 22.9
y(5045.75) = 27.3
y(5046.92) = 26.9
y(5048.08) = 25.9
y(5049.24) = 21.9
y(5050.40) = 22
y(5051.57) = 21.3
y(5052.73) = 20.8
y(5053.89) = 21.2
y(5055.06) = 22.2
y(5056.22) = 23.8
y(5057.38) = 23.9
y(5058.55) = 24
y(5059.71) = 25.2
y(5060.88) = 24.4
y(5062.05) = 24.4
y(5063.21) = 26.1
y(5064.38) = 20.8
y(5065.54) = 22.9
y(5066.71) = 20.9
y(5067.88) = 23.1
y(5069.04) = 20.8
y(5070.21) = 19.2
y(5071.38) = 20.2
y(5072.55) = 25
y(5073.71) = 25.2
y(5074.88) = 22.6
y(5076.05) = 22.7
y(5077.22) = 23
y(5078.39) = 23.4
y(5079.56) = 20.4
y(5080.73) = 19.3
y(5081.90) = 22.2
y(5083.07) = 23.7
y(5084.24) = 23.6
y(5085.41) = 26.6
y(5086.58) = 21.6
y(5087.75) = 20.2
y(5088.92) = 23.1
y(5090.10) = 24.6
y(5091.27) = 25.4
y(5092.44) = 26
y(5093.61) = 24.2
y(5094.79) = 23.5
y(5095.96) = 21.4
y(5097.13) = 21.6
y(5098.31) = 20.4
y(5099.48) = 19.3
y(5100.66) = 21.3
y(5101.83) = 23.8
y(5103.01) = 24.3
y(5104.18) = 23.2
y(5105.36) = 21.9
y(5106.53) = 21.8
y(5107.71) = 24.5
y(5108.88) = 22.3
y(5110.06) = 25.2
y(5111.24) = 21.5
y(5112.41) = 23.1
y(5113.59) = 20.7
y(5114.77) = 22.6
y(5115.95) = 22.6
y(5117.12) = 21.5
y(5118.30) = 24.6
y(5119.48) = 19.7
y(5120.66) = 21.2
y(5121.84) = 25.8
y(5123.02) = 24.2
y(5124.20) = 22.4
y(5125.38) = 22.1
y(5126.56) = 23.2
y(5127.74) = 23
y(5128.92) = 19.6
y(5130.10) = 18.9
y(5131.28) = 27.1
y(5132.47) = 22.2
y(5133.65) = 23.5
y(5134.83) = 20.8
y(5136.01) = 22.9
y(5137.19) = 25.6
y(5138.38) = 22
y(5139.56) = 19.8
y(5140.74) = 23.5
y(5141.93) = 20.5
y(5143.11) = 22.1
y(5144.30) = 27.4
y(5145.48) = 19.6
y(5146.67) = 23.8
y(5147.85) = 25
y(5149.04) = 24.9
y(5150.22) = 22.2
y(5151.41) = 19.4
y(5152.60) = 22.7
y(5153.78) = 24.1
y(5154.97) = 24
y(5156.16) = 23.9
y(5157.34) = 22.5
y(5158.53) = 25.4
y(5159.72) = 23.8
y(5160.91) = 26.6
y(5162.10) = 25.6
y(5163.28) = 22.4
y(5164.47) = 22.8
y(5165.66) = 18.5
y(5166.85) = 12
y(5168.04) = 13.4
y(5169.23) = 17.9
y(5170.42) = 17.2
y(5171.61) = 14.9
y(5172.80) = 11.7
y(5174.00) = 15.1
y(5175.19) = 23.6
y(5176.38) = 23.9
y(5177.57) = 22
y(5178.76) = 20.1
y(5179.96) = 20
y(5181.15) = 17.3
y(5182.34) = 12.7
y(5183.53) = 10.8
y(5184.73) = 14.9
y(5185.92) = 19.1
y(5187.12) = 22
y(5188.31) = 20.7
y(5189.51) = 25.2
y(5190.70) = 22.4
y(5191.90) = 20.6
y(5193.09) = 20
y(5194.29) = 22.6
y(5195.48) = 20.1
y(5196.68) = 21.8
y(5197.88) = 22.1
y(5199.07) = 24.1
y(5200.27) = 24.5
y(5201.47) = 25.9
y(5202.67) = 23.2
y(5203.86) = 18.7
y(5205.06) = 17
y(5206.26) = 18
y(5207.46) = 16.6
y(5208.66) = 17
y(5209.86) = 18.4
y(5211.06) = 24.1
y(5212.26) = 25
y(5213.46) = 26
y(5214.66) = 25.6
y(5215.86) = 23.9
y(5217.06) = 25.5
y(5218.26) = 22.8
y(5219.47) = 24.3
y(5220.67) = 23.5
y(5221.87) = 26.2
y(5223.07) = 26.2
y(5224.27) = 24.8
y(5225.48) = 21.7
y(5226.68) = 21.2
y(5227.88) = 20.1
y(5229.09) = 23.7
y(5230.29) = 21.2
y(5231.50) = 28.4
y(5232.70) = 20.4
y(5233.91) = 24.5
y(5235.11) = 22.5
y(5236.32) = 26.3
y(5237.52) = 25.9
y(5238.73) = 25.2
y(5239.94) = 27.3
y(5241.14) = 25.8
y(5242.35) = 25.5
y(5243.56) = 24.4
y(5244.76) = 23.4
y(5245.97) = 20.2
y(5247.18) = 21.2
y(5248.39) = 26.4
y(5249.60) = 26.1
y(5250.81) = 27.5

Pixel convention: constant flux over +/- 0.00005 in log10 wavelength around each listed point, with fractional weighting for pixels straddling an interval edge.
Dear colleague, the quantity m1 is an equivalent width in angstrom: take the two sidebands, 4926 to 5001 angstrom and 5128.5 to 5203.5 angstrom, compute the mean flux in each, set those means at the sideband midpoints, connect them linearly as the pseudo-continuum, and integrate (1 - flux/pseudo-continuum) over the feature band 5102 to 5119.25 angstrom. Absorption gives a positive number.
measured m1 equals -0.6 angstrom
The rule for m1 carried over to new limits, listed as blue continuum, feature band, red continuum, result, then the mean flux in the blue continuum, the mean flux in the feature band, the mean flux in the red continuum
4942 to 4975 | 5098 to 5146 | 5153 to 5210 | -2.5 angstrom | 24.7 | 22.5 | 20.2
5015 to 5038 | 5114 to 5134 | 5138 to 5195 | -0.8 angstrom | 24.1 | 22.6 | 20.7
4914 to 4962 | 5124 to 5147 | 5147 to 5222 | -0.9 angstrom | 24.1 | 22.5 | 21.1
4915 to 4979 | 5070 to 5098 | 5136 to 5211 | -1.0 angstrom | 24.1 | 22.9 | 20.8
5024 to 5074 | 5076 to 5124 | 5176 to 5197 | -1.6 angstrom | 23.4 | 22.7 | 19.7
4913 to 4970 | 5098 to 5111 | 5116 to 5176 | -0.2 angstrom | 24.1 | 22.6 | 21.7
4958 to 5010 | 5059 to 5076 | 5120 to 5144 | 0.1 angstrom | 23.6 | 22.9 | 22.6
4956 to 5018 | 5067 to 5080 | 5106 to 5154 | 0.3 angstrom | 23.3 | 22.3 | 22.7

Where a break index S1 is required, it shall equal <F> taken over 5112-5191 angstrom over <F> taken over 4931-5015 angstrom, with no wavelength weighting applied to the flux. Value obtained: 0.90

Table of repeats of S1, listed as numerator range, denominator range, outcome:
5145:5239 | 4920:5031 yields 0.91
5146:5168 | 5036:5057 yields 1.00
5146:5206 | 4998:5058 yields 0.90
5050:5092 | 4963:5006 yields 0.96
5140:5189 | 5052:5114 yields 0.90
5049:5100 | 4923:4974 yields 0.94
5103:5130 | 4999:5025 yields 1.01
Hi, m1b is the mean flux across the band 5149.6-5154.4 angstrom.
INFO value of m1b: 22.1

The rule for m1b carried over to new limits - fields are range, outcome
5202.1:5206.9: 19.2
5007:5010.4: 24.4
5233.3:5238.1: 24.8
